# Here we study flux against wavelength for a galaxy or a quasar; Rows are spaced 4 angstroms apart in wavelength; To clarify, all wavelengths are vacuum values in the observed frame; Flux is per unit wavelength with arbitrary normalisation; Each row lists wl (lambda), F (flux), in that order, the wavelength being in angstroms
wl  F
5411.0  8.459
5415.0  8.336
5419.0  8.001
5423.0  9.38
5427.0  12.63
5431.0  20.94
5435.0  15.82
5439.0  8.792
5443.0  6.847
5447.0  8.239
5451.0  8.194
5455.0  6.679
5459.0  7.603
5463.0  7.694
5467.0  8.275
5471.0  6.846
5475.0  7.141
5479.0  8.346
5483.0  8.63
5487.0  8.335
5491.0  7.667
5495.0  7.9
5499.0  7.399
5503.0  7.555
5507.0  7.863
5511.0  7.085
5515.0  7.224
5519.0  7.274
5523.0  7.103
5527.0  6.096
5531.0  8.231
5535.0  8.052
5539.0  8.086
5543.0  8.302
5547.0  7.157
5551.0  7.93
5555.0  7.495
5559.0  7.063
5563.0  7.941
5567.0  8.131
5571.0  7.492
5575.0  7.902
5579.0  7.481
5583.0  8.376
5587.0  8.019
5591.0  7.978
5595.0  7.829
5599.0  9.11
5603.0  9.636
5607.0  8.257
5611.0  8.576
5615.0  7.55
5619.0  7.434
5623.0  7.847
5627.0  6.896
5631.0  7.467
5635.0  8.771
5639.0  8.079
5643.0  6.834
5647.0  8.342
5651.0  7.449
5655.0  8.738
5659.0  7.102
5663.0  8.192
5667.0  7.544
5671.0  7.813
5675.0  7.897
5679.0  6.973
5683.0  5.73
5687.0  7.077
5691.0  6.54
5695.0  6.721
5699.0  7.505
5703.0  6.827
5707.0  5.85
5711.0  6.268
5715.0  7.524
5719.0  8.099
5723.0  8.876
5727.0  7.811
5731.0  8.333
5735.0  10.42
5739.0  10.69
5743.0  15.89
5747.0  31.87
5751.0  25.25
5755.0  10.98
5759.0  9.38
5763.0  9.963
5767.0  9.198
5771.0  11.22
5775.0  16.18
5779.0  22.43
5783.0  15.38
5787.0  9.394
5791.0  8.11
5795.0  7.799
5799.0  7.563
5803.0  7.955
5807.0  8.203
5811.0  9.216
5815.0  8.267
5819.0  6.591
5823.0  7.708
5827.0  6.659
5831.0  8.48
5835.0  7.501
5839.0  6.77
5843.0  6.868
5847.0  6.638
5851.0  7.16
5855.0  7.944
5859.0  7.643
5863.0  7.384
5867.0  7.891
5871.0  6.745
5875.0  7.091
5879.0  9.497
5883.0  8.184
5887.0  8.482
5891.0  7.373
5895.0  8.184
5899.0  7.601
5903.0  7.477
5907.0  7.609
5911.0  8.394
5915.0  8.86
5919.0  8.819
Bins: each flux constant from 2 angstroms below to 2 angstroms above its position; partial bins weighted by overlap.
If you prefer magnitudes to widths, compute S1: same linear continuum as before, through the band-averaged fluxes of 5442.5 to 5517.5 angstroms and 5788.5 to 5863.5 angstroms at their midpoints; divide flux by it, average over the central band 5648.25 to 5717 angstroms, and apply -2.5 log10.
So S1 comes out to 0.07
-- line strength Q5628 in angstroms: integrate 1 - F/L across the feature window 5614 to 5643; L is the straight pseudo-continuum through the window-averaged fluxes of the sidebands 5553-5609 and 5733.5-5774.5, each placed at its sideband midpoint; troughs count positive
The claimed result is 6.4 angstroms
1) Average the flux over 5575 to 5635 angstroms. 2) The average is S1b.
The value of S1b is 8.05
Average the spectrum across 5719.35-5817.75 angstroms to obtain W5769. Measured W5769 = 12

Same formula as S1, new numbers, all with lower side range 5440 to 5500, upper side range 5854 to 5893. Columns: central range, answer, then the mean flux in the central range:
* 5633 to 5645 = -0.02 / 7.89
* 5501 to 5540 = 0.04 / 7.44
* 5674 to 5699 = 0.14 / 6.83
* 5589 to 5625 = -0.06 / 8.25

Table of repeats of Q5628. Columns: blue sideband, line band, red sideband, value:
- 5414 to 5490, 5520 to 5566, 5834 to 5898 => 6.8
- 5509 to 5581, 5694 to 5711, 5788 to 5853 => 2.1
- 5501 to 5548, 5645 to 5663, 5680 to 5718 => -2.6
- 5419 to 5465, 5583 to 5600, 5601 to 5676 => 0.5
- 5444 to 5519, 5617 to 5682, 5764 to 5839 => 8.2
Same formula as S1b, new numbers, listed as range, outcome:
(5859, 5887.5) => 7.85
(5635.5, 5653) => 7.77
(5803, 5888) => 7.66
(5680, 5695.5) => 6.53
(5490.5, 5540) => 7.49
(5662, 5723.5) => 7.16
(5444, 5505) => 7.75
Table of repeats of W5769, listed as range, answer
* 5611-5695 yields 7.52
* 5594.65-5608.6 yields 8.82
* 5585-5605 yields 8.51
